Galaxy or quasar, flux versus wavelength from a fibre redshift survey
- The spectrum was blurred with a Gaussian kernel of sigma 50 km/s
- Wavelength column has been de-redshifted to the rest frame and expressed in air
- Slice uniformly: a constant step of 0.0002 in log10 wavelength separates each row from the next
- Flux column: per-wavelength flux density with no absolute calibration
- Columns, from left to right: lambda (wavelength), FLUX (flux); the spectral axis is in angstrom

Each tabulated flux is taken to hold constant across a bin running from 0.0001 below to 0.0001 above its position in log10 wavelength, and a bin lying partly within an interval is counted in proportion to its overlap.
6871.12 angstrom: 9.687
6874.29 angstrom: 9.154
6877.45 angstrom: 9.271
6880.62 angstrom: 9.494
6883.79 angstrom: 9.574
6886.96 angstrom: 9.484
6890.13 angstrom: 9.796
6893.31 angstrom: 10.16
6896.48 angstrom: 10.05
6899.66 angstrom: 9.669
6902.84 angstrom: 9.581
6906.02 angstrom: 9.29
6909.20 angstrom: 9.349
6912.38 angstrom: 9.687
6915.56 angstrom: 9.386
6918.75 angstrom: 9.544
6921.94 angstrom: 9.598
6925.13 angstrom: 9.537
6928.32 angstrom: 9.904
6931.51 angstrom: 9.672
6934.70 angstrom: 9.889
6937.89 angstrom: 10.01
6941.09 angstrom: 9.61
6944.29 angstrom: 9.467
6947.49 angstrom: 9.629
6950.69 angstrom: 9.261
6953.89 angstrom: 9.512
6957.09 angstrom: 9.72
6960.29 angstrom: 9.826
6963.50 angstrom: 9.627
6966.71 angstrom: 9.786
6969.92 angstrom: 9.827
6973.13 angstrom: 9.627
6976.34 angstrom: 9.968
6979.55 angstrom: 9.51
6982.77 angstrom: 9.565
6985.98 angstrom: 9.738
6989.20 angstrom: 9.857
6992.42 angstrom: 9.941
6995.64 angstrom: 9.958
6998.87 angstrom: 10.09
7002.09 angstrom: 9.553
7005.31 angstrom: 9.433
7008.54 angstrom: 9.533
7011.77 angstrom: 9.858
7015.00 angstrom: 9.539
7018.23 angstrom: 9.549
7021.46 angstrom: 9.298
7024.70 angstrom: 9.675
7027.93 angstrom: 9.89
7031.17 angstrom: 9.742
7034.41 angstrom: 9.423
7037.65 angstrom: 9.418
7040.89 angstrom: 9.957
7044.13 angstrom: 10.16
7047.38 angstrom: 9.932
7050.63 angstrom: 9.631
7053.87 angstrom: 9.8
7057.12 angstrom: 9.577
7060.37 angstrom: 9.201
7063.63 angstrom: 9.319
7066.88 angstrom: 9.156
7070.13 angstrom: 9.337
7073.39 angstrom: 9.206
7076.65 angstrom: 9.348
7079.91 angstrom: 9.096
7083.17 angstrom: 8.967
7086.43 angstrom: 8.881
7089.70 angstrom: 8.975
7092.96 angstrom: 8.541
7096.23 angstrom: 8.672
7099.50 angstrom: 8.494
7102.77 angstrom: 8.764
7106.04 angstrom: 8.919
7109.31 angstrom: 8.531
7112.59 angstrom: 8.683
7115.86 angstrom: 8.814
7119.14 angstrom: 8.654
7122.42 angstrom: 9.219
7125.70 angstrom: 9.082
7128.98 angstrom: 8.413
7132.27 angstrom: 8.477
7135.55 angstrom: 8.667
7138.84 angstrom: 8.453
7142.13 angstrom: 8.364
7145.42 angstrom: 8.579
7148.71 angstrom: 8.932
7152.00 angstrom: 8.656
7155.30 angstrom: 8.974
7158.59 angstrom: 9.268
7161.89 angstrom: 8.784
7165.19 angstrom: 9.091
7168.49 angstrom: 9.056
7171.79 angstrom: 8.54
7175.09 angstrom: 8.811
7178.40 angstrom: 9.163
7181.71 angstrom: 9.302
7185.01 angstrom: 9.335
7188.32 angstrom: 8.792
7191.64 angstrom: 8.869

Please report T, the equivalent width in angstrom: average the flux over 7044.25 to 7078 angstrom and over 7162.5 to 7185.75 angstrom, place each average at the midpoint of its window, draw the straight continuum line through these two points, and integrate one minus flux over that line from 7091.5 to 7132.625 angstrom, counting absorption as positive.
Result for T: 2.5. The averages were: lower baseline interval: 9.48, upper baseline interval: 9.02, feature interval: 8.72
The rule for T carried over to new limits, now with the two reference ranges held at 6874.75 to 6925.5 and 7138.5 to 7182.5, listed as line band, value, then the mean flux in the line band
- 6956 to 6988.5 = -1.2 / 9.72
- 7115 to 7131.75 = 0.3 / 8.81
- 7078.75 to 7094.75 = 0.3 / 8.88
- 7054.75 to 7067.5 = -0.3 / 9.35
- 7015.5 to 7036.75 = -0.8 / 9.59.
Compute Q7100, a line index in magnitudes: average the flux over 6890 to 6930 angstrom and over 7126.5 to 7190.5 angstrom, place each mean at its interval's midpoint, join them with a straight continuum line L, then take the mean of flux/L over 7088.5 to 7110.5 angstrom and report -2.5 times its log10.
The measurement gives 0.04 mag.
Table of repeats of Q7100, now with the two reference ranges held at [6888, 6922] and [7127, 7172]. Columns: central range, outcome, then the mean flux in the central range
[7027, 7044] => -0.06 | 9.72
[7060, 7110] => 0.00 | 8.96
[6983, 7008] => -0.05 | 9.77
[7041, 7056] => -0.09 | 9.88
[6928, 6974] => -0.02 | 9.69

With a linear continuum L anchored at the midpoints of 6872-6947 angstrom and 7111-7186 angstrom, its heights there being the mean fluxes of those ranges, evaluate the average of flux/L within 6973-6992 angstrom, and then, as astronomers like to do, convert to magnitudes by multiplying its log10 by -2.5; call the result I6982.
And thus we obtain -0.04 mag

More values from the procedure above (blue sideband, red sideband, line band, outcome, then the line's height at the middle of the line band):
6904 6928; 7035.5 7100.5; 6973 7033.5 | -0.04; 9.38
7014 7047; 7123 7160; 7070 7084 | 0.01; 9.28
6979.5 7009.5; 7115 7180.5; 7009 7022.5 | 0.00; 9.6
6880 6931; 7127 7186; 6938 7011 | -0.03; 9.41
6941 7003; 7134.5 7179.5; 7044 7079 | -0.02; 9.27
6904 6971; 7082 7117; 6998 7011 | -0.04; 9.26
